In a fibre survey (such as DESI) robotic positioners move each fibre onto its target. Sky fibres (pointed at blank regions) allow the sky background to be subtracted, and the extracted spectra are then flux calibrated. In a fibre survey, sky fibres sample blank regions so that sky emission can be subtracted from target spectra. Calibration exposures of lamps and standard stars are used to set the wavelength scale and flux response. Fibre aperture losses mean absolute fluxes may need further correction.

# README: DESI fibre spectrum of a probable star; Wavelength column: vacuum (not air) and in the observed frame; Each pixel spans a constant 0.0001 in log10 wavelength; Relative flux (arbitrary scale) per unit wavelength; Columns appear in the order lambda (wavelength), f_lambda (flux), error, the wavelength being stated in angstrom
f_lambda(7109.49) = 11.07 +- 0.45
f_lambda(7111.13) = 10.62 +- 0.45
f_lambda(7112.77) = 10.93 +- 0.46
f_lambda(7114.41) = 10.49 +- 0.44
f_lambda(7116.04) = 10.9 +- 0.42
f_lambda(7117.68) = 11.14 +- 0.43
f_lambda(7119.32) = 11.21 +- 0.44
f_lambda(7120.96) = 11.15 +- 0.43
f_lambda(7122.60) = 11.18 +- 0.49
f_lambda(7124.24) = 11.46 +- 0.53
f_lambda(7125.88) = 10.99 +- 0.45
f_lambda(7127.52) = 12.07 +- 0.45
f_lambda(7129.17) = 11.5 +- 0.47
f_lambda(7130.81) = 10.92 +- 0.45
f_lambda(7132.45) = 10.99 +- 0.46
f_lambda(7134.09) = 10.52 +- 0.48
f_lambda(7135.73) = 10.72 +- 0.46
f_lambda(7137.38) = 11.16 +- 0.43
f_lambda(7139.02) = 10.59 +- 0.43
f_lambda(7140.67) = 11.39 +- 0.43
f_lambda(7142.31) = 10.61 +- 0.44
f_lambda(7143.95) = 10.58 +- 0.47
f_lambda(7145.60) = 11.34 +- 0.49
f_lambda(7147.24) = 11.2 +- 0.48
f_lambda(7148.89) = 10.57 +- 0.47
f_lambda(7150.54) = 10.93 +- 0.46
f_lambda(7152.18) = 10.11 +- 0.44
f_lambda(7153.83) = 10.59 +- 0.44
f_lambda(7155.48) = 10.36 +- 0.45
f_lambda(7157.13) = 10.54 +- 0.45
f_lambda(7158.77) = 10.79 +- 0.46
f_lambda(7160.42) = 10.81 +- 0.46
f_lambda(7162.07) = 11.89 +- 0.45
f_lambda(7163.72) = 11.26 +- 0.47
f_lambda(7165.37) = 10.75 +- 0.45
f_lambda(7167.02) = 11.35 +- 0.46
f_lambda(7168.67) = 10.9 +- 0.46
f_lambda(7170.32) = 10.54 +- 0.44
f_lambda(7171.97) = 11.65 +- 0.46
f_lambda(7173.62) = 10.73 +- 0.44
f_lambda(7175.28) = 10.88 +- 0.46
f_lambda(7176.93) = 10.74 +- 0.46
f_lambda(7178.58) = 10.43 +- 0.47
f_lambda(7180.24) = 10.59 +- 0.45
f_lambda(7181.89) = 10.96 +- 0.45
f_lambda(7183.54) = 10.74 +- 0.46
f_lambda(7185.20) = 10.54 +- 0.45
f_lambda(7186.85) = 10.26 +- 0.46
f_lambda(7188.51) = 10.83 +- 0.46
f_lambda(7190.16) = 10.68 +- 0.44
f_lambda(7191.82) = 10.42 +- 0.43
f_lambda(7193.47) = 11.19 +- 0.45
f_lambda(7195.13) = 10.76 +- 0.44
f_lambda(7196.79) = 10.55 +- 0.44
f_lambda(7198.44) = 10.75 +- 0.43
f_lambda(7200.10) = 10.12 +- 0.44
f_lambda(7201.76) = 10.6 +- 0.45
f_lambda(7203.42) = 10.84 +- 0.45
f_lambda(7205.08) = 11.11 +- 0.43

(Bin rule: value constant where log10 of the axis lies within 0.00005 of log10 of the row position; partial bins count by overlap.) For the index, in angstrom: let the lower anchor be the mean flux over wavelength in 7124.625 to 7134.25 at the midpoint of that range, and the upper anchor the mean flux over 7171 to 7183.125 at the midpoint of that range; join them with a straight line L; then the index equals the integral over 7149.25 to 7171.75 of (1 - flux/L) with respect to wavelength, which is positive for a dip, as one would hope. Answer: 0.3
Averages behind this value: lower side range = 11.2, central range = 10.9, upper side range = 10.8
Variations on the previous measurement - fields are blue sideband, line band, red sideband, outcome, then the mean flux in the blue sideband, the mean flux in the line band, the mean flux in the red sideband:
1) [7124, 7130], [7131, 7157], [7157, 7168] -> 1.22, 11.5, 10.8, 11.1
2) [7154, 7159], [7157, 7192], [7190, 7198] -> -0.69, 10.5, 10.8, 10.7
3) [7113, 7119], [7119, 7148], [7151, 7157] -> -1.13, 10.9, 11.1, 10.4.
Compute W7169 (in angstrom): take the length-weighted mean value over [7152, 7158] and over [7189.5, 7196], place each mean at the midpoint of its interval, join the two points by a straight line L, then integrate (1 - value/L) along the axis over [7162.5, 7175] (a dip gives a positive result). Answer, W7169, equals -0.6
